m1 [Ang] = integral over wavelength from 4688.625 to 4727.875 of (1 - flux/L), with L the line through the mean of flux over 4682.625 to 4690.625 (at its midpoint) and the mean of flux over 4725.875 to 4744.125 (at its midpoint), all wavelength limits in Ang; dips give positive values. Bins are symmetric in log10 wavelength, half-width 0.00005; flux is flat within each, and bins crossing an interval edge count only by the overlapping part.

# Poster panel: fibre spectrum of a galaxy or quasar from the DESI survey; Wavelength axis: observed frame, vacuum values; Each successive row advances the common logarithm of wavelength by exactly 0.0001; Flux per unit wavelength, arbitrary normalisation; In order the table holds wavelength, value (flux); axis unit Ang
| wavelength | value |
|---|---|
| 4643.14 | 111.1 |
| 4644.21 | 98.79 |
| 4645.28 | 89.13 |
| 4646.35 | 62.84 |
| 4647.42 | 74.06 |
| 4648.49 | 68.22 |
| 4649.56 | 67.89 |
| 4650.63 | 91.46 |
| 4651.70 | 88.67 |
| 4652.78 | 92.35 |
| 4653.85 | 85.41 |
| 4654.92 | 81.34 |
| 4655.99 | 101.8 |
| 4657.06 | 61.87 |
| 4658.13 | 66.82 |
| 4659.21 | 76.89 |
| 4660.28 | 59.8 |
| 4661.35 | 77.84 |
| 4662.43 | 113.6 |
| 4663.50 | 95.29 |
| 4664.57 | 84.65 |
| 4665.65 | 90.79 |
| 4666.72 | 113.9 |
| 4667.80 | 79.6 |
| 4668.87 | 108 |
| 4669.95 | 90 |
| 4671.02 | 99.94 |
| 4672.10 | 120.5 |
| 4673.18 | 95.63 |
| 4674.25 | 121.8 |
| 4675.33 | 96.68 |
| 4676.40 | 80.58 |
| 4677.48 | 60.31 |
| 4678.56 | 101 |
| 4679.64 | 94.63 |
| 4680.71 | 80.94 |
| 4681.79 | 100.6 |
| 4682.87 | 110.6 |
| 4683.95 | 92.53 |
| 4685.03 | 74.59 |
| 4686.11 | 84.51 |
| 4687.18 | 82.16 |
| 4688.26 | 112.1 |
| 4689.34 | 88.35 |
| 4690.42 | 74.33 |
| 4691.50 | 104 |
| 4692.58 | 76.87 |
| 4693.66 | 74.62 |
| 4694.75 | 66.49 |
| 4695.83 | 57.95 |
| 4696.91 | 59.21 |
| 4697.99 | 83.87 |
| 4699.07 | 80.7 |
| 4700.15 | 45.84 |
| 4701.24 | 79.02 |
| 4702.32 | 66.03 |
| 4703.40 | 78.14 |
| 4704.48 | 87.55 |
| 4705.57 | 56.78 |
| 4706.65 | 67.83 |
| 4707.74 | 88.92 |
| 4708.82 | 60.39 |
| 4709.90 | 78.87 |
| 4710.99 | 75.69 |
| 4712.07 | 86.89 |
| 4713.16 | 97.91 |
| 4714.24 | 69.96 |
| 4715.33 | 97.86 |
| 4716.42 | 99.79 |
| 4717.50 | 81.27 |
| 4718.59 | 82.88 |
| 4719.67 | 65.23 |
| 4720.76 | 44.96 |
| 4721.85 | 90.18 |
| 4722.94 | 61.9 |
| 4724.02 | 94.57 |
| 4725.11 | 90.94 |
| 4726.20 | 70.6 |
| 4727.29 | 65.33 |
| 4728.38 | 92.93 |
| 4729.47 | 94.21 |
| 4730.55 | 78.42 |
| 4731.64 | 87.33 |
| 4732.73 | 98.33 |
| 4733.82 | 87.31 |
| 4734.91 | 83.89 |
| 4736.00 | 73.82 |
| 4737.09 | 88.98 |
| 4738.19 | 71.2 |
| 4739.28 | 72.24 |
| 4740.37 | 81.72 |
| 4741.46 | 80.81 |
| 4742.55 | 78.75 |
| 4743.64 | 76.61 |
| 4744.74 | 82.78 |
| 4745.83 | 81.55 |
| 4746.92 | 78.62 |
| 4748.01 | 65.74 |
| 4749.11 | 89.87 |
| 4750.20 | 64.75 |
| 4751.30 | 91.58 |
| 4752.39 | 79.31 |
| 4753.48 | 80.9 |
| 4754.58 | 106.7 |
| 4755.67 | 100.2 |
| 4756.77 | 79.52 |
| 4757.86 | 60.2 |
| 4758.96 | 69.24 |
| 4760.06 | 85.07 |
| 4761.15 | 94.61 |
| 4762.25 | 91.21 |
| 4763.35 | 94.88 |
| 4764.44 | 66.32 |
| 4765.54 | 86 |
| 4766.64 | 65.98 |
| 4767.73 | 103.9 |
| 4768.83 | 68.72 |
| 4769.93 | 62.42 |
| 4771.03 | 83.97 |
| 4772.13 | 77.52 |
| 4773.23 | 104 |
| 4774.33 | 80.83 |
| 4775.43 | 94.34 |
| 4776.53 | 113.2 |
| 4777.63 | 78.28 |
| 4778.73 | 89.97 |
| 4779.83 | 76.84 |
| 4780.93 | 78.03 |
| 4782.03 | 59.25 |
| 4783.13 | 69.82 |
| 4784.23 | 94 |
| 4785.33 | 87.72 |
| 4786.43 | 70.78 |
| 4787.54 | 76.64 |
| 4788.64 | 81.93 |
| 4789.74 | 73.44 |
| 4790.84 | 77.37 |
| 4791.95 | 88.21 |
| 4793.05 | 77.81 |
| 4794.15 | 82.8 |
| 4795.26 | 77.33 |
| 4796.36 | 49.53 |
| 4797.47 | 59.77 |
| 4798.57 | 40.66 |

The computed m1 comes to 4.30 Ang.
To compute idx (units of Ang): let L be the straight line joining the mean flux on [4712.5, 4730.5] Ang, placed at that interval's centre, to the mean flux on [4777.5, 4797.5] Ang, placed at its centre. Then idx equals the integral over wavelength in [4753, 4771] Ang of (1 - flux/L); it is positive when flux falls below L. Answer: -0.9 Ang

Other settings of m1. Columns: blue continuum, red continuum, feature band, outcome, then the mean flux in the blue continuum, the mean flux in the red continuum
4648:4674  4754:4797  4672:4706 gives 1.2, 88.4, 81.4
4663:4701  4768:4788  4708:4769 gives 2.1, 88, 81.8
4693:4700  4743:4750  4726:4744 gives -1.2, 69.2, 78.5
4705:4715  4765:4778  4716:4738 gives -0.7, 76.4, 85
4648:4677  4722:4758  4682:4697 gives 0.5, 89.3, 81.9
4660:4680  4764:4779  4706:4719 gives 1.1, 94.3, 83.9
